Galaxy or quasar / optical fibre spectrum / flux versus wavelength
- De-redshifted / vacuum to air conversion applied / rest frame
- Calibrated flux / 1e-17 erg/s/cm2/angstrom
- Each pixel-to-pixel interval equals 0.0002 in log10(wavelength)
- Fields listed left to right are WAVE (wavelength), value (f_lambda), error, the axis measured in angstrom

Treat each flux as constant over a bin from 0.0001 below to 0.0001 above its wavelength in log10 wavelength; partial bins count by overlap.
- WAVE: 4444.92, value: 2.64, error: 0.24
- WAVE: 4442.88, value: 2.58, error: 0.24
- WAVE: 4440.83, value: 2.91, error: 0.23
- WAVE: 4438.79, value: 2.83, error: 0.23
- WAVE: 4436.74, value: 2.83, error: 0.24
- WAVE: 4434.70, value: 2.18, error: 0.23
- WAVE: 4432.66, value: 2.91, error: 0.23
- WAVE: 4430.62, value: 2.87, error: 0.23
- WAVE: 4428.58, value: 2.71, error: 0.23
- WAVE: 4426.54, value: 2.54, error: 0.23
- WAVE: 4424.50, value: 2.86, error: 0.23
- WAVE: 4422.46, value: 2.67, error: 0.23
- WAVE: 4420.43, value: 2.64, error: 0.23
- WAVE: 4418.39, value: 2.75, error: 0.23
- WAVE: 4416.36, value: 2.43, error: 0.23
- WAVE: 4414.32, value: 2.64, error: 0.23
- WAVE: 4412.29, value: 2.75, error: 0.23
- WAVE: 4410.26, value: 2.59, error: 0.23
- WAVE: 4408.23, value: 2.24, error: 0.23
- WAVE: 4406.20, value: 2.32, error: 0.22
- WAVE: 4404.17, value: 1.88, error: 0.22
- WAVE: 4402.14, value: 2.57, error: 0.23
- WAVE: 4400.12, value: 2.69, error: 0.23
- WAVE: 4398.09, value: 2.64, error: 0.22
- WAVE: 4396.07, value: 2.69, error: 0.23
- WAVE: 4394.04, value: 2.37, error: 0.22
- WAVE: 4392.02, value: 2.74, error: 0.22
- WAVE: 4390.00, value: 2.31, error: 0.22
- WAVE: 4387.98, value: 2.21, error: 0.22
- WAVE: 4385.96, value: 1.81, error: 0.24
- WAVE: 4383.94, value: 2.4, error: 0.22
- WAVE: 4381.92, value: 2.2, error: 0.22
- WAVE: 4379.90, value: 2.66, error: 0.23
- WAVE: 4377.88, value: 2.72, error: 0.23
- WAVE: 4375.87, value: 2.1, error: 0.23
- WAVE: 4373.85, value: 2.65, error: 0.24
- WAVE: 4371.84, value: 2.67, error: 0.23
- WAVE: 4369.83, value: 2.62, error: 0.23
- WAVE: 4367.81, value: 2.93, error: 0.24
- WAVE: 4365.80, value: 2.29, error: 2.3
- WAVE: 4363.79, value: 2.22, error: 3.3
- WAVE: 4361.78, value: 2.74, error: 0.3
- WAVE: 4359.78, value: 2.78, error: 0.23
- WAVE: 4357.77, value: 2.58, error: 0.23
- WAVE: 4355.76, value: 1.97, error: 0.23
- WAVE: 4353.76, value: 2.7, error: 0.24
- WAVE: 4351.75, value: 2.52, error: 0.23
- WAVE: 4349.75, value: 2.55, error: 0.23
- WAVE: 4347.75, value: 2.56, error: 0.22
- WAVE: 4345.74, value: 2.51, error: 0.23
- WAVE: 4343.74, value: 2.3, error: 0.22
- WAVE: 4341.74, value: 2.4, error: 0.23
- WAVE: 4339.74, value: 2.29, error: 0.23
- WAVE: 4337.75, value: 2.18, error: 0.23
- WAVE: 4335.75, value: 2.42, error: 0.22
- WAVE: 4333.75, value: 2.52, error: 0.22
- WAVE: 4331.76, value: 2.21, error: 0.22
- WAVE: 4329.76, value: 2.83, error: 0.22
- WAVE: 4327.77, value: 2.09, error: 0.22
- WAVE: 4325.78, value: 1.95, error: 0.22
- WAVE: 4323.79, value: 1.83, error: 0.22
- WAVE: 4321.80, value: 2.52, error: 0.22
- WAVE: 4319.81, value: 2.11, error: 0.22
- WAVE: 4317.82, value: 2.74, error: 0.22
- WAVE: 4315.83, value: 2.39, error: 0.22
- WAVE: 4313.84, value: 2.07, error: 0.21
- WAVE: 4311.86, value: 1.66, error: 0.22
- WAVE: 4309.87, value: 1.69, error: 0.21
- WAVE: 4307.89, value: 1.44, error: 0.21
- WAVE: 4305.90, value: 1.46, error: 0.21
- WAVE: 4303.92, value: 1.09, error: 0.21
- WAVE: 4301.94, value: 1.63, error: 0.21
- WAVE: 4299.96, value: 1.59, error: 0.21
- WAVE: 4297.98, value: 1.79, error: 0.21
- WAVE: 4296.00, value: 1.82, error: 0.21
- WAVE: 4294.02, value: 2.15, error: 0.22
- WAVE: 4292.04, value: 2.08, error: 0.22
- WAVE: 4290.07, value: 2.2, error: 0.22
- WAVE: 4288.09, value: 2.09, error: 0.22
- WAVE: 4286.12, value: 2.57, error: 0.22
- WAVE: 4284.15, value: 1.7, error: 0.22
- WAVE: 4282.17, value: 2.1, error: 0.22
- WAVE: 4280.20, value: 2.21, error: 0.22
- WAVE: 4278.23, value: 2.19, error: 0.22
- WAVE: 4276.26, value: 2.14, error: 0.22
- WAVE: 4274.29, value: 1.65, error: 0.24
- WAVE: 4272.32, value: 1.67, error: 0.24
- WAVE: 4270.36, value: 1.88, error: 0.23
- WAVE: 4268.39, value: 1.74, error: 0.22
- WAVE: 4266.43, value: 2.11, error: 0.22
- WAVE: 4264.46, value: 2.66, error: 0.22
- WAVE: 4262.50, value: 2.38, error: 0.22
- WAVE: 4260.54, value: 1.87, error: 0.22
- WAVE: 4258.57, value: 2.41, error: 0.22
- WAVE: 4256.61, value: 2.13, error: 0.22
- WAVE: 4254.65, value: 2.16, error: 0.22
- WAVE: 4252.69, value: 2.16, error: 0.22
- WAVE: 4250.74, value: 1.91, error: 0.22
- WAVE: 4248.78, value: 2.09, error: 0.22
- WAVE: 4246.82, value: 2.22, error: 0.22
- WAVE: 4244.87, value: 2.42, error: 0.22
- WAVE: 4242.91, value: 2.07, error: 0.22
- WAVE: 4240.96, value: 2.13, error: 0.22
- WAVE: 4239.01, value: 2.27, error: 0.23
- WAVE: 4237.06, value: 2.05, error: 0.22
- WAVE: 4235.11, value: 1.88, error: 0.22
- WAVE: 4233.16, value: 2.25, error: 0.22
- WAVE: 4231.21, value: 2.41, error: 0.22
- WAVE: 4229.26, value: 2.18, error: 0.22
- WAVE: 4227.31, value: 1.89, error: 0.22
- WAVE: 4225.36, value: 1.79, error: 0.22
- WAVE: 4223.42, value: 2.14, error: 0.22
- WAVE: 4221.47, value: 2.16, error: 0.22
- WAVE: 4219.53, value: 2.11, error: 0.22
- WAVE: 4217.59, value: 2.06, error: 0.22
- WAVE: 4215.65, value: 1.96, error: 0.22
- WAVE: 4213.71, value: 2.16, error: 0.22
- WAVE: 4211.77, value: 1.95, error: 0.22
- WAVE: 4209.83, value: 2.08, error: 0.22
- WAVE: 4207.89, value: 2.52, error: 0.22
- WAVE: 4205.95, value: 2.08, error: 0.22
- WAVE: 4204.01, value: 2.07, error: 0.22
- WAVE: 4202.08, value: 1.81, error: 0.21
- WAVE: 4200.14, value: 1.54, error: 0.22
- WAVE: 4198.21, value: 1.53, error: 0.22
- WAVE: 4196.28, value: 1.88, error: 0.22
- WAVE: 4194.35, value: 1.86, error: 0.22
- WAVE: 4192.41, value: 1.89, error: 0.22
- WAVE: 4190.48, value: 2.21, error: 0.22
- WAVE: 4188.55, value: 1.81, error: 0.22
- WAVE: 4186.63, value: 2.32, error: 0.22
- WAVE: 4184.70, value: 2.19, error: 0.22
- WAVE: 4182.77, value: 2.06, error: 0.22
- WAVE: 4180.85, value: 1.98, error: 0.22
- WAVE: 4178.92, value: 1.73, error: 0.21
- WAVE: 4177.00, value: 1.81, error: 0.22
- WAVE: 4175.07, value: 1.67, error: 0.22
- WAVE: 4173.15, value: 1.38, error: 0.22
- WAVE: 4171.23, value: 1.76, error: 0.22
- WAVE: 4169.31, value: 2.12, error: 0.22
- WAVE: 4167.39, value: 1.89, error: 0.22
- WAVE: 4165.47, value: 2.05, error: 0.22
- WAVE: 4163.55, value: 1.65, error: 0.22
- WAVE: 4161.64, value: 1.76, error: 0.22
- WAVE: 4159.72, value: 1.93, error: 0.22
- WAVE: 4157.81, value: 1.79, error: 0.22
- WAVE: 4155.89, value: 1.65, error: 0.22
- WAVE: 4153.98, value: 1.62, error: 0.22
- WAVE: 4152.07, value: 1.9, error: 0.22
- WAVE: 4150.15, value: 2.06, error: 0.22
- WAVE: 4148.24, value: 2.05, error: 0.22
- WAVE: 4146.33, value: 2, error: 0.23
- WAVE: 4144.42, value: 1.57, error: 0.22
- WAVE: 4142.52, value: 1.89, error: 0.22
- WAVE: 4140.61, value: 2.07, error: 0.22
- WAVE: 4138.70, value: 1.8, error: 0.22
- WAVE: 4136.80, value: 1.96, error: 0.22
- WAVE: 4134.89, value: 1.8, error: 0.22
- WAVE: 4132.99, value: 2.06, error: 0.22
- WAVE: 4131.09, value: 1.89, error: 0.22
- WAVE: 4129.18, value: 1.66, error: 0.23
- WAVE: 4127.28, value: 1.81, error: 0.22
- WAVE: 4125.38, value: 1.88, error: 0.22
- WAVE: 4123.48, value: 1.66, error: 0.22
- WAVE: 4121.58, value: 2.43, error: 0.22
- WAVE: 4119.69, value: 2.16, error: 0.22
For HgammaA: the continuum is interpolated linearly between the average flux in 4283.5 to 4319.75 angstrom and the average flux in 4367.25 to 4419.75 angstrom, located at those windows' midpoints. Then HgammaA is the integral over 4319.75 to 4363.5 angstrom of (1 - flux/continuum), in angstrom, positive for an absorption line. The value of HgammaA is -4.8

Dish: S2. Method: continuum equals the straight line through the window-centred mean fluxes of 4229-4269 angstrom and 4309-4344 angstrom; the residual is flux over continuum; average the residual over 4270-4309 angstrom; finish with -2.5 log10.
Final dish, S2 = 0.18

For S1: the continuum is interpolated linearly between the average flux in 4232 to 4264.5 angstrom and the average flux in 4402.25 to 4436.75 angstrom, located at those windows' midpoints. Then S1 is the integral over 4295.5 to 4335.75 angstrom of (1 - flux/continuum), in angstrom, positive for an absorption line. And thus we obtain 5.96 angstrom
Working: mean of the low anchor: 2.17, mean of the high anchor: 2.57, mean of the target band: 1.99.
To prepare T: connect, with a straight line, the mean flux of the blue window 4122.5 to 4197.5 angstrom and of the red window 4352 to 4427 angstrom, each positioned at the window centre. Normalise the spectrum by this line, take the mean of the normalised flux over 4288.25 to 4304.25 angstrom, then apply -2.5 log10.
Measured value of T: 0.22 mag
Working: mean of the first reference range 1.87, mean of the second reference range 2.5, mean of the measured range 1.84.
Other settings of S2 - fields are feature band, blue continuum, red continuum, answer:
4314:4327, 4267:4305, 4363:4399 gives -0.067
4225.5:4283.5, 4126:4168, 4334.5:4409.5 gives 0.017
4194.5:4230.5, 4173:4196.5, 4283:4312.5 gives -0.056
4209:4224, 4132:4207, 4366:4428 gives -0.036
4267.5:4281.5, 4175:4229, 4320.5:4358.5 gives 0.133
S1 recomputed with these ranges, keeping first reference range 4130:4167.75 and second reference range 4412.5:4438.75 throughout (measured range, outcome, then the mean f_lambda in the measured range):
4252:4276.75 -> 1.5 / 2.07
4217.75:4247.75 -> -0.2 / 2.13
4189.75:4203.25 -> 1.3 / 1.81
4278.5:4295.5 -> 1.1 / 2.13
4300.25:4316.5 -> 4.7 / 1.66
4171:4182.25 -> 1.3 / 1.73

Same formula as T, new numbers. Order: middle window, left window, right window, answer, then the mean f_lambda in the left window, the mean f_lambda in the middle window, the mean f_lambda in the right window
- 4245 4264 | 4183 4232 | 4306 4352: -0.036 mag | 2.02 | 2.17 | 2.23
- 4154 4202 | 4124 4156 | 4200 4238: 0.065 mag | 1.87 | 1.85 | 2.07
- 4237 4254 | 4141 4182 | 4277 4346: -0.098 mag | 1.83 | 2.15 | 2.08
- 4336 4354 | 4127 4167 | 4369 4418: -0.043 mag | 1.86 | 2.43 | 2.46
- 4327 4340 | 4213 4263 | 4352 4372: 0.033 mag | 2.12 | 2.37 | 2.54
